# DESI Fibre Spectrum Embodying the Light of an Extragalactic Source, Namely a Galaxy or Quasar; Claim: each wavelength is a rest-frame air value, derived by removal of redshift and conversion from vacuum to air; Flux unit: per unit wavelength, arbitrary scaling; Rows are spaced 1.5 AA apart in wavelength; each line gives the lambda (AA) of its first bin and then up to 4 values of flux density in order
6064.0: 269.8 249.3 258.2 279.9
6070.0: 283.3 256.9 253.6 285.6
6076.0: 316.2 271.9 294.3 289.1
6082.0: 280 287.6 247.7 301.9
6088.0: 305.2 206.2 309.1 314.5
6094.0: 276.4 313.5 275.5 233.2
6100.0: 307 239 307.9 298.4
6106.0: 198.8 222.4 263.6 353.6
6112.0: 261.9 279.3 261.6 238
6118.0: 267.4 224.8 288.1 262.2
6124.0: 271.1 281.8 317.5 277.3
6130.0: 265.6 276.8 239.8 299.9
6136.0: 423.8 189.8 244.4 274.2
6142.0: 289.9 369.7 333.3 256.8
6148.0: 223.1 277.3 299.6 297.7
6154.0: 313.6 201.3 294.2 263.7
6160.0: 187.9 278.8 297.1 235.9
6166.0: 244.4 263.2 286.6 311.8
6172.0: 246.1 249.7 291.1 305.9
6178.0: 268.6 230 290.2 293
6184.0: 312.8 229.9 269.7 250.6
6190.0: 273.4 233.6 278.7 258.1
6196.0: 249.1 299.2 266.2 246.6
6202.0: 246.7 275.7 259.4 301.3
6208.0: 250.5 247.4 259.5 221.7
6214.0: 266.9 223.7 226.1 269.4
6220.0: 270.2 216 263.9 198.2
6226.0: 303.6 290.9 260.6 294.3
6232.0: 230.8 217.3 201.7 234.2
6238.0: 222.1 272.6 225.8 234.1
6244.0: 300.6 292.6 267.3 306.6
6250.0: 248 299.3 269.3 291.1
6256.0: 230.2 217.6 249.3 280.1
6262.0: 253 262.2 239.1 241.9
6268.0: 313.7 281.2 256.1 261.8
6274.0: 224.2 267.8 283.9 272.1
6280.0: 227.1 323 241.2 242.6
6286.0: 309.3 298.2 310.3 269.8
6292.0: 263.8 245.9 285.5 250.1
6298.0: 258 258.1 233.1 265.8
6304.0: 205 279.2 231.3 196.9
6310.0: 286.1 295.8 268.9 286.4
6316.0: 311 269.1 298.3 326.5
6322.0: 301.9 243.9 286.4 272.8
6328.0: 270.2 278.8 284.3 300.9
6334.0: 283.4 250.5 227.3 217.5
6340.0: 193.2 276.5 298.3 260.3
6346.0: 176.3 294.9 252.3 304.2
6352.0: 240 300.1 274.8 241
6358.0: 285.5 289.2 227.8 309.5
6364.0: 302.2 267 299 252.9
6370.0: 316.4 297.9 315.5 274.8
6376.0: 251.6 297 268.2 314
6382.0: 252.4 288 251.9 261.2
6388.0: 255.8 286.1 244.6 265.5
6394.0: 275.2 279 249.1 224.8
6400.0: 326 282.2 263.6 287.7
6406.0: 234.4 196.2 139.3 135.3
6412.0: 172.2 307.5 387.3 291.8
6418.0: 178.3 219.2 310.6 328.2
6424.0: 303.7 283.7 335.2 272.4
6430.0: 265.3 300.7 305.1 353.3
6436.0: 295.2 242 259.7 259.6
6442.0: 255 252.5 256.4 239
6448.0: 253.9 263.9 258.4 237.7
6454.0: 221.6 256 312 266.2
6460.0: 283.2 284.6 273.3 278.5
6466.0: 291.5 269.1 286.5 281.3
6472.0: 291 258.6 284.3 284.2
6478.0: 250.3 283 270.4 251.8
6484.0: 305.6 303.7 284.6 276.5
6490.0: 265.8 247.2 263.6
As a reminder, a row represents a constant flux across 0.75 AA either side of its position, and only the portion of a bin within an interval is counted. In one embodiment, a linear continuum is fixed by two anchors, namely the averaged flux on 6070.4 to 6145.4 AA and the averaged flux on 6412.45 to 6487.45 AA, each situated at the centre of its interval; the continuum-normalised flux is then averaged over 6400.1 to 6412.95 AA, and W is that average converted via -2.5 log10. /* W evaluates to 0.25 mag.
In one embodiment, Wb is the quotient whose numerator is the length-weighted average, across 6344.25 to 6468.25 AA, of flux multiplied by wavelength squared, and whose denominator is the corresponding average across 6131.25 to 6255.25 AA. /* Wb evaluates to 1.1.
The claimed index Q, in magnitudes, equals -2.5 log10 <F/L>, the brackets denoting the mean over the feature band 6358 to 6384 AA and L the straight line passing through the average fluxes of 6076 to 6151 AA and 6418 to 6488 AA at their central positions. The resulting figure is -0.030 mag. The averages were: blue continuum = 278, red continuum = 276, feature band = 284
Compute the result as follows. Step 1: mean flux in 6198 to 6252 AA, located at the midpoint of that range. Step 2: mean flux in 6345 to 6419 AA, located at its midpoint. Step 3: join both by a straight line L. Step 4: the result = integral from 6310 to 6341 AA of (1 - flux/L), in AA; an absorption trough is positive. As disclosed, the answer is -1.4 AA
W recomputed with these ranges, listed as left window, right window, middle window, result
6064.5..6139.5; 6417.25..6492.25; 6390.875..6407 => 0.03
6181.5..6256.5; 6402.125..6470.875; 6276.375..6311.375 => -0.01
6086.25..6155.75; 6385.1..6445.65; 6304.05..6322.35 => -0.02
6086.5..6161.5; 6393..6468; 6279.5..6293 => -0.02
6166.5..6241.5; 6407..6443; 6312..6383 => -0.04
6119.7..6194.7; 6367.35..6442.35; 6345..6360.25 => 0.02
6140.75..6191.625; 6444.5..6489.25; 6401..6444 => 0.02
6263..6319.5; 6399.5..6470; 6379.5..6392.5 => -0.01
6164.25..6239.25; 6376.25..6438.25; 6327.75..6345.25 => 0.02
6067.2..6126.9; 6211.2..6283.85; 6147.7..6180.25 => 0.00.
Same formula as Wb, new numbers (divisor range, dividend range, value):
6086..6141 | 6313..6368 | 1.07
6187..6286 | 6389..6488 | 1.11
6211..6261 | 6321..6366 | 1.09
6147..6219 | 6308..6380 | 1.09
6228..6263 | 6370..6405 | 1.12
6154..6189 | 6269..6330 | 1.05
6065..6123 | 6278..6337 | 1.06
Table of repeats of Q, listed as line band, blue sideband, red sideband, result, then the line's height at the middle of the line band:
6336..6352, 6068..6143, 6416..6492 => 0.105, 275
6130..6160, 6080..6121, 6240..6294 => -0.034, 271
